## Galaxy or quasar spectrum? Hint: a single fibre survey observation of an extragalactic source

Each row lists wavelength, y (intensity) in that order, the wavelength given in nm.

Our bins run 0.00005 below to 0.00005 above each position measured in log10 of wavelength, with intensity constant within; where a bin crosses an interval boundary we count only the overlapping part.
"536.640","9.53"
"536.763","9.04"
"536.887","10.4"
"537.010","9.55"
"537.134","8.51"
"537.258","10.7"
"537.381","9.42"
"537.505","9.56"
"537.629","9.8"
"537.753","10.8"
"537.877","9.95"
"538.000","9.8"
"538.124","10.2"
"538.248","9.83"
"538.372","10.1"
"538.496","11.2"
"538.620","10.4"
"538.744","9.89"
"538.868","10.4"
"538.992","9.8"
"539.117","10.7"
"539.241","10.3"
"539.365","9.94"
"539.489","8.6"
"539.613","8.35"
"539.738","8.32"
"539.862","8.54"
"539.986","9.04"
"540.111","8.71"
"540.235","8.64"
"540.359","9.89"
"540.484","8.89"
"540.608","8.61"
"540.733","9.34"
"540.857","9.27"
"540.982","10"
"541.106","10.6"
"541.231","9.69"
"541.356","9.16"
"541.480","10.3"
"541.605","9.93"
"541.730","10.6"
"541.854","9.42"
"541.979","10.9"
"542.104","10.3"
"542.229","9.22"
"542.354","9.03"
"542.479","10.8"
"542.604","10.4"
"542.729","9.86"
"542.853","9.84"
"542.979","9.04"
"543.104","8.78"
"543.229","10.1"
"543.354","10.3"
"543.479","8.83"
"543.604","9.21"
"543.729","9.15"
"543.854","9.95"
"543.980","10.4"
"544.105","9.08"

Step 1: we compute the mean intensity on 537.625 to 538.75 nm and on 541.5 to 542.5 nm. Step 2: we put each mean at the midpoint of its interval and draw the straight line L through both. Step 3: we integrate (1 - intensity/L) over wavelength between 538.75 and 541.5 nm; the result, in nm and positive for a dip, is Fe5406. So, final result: 0.19 nm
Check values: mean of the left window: 10.2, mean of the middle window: 9.41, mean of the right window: 10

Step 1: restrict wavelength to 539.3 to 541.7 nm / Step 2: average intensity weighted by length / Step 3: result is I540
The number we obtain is 9.27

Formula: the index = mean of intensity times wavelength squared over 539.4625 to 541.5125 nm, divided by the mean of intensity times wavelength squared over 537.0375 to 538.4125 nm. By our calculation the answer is 0.94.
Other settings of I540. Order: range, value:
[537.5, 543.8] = 9.69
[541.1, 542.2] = 10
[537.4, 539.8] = 9.88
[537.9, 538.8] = 10.2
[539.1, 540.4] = 9.13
